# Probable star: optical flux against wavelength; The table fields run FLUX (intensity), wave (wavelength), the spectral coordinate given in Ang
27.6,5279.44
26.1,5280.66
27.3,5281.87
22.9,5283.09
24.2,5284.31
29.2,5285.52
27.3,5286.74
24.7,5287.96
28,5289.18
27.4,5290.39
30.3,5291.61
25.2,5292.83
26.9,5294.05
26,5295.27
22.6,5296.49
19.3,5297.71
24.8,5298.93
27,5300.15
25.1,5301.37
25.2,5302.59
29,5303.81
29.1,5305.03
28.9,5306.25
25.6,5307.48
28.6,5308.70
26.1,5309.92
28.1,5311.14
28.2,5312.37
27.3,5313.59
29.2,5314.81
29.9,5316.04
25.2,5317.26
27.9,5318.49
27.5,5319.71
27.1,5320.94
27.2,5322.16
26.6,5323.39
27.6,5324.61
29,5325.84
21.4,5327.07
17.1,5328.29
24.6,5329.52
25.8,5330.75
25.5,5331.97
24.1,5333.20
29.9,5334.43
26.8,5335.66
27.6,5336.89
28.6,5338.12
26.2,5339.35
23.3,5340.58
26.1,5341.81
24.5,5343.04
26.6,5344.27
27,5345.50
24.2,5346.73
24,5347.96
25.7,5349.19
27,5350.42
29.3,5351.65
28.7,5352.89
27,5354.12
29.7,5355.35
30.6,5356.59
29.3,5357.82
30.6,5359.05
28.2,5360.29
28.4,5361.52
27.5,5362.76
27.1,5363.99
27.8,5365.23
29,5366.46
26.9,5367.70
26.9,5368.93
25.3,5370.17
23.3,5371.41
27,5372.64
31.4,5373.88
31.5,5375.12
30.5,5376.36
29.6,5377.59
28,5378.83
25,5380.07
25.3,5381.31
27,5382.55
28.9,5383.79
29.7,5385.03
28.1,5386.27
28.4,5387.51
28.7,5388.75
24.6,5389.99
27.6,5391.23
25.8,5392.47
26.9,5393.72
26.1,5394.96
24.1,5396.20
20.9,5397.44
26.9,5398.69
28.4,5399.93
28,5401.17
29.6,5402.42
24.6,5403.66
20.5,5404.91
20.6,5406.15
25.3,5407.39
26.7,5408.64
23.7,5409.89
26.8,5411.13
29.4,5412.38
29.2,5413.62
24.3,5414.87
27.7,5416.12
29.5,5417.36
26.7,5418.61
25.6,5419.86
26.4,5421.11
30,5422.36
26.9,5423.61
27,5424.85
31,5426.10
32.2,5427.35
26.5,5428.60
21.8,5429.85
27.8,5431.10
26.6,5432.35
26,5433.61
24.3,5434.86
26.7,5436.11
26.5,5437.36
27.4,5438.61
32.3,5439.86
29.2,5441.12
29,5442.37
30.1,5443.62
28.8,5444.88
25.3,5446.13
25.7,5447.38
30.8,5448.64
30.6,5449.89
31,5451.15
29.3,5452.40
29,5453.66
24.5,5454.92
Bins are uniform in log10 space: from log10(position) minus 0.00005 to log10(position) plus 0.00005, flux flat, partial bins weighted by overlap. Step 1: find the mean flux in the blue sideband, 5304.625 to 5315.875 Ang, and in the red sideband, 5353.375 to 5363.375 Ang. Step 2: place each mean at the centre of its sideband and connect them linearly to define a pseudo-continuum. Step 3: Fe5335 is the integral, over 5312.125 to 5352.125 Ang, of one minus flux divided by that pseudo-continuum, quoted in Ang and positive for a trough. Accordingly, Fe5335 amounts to 2.97 Ang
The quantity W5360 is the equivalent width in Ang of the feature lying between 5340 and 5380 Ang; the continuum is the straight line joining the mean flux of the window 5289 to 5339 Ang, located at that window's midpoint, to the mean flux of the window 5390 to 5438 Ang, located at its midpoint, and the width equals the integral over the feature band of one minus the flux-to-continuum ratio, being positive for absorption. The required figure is -1.6 Ang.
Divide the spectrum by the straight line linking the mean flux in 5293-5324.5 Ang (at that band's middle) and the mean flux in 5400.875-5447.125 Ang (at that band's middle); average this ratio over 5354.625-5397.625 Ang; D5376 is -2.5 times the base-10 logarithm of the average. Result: -0.03 mag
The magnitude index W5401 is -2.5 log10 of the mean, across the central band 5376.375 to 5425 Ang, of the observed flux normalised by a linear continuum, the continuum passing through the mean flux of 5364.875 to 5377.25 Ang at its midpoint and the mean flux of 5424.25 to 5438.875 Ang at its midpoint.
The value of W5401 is 0.03 mag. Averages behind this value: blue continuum 28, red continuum 27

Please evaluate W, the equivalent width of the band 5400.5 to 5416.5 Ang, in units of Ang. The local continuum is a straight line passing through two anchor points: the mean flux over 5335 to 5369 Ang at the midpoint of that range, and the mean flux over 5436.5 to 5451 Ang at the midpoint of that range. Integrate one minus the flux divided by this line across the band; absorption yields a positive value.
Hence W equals 1.3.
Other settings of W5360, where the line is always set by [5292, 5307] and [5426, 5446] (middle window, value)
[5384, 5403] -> 0.1 Ang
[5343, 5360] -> -0.6 Ang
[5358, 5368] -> -0.6 Ang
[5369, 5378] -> -0.5 Ang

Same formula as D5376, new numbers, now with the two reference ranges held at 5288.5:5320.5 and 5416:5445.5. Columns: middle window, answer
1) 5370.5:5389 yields -0.03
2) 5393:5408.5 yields 0.10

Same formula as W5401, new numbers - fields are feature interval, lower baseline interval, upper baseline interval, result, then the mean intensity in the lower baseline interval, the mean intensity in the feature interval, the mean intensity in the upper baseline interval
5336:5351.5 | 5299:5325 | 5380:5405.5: 0.04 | 27.4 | 26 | 26.5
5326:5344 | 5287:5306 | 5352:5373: 0.08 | 26.1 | 25.2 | 27.9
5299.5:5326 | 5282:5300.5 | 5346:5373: -0.05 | 25.7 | 27.5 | 27.4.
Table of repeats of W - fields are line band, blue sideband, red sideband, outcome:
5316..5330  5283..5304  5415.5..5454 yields 0.3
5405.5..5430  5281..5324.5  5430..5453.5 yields 0.8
